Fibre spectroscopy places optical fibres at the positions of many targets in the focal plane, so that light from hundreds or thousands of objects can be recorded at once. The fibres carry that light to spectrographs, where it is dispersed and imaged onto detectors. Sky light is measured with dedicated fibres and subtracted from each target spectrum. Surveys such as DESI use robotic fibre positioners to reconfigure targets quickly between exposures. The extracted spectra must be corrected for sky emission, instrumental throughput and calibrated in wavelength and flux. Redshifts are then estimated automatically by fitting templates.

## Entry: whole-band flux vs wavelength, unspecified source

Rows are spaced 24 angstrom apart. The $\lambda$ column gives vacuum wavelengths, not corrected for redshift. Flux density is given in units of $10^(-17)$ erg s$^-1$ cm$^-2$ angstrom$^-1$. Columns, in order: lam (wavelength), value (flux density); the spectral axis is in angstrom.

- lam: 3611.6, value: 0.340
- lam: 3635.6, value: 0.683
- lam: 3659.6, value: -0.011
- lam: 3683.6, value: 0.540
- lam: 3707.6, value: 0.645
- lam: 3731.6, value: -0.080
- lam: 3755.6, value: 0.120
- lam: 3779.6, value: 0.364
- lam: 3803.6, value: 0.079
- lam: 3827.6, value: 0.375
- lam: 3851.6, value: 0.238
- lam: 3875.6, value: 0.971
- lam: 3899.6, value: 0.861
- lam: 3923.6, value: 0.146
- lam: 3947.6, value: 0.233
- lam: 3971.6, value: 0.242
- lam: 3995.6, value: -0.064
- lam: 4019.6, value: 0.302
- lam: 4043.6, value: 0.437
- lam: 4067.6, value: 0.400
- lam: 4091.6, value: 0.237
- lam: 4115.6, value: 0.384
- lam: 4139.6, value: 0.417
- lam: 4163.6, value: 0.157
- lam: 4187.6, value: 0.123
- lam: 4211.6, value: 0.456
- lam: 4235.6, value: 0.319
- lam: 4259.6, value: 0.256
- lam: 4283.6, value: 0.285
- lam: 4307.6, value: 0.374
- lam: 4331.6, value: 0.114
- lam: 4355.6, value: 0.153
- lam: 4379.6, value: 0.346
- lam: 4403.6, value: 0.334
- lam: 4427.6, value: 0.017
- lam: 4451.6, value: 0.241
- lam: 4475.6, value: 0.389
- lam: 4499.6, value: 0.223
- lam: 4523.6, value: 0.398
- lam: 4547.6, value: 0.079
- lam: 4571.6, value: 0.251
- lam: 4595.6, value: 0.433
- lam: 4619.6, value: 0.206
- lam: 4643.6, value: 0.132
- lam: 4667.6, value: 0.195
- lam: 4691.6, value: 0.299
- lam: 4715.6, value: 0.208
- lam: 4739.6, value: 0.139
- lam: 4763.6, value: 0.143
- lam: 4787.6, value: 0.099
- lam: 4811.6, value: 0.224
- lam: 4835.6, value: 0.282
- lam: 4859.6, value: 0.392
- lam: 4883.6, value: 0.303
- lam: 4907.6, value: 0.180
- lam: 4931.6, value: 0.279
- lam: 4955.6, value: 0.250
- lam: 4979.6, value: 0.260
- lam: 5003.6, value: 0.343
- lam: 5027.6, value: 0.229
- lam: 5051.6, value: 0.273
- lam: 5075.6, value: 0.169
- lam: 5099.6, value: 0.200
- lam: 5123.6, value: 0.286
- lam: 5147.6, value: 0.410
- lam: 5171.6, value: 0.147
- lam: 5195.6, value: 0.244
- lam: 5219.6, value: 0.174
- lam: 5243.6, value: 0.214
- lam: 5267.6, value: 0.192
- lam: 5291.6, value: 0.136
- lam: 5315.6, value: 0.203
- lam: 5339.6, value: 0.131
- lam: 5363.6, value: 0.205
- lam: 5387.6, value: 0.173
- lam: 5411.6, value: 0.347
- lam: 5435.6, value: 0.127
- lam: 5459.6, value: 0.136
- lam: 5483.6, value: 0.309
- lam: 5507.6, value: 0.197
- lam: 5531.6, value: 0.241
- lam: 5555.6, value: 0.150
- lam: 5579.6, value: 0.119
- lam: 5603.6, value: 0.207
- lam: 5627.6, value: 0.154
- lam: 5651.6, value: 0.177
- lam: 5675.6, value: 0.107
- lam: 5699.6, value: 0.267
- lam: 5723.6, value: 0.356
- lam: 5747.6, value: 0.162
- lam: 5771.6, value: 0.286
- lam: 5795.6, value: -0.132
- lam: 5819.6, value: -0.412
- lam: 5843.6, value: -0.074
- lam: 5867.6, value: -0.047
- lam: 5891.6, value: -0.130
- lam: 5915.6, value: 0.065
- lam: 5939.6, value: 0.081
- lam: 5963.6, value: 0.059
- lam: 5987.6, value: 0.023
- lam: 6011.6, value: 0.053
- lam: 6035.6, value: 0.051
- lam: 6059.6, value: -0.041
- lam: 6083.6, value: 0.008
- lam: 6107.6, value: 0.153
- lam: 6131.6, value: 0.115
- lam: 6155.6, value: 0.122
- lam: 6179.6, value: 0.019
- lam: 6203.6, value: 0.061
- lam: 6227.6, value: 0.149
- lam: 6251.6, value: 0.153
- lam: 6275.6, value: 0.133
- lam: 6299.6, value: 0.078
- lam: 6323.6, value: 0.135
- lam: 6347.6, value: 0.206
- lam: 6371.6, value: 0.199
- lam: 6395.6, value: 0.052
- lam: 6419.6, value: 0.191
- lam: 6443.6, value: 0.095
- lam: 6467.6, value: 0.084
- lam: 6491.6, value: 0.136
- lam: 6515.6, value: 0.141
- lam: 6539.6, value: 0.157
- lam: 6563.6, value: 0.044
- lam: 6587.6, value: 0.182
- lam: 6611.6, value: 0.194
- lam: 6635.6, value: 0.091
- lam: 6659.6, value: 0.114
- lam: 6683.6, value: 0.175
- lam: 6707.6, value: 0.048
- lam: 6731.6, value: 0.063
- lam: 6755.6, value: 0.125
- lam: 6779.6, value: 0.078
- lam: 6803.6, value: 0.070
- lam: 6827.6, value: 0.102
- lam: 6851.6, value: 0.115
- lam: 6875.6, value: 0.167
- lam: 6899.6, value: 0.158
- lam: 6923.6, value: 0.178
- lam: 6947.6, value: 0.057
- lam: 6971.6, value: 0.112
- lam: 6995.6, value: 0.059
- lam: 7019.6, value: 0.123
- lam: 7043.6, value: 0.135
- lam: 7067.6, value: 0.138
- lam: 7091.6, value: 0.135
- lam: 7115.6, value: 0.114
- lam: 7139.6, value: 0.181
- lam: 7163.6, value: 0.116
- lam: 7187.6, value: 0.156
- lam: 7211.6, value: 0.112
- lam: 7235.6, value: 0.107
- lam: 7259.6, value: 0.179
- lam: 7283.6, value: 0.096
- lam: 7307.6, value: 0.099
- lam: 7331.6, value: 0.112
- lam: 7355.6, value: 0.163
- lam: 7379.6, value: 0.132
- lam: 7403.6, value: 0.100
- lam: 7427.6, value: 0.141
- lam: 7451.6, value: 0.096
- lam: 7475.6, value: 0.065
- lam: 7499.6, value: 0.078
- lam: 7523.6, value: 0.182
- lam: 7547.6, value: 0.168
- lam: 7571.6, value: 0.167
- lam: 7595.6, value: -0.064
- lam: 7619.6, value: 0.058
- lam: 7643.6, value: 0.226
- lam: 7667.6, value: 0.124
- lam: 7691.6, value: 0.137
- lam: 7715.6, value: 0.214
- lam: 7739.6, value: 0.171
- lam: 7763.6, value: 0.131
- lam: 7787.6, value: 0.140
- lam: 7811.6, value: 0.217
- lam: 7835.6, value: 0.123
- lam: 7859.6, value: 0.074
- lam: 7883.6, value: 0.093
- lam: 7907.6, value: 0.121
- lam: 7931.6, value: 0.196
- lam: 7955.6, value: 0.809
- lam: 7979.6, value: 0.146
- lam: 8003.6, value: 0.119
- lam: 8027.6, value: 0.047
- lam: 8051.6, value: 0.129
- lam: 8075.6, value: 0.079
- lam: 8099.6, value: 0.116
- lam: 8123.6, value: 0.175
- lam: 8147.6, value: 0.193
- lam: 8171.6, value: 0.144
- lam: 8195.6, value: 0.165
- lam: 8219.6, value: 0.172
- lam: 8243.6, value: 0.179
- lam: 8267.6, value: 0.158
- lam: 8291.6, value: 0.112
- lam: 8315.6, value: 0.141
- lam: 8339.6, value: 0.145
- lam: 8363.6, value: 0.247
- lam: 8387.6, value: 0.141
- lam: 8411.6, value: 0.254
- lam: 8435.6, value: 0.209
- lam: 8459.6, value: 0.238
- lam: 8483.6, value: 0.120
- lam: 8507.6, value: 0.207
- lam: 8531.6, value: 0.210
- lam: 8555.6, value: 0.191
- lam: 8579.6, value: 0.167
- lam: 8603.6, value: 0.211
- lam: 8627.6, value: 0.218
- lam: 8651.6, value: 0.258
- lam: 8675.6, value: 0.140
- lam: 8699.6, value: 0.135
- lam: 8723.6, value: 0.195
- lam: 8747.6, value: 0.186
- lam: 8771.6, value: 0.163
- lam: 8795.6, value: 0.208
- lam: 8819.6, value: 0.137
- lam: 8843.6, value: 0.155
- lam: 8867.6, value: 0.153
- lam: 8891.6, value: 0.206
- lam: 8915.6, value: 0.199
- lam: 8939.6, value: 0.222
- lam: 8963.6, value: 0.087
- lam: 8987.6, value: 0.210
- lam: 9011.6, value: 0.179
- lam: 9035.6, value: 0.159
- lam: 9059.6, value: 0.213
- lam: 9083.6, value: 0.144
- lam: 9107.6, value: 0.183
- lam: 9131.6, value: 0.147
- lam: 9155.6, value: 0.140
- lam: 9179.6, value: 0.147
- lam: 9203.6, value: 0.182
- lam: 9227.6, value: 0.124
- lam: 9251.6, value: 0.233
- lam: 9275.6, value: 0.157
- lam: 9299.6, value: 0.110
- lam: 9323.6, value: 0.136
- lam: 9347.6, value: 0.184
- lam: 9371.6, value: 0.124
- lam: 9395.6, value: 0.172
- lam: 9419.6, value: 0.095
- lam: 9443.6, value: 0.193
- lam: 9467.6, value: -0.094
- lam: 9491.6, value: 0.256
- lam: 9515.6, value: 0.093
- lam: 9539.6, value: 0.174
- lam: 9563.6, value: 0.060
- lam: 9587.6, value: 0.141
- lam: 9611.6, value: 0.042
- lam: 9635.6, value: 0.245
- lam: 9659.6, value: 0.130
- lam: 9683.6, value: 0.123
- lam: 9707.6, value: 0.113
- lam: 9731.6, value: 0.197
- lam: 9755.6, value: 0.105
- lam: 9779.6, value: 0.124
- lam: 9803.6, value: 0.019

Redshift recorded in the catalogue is 1.13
